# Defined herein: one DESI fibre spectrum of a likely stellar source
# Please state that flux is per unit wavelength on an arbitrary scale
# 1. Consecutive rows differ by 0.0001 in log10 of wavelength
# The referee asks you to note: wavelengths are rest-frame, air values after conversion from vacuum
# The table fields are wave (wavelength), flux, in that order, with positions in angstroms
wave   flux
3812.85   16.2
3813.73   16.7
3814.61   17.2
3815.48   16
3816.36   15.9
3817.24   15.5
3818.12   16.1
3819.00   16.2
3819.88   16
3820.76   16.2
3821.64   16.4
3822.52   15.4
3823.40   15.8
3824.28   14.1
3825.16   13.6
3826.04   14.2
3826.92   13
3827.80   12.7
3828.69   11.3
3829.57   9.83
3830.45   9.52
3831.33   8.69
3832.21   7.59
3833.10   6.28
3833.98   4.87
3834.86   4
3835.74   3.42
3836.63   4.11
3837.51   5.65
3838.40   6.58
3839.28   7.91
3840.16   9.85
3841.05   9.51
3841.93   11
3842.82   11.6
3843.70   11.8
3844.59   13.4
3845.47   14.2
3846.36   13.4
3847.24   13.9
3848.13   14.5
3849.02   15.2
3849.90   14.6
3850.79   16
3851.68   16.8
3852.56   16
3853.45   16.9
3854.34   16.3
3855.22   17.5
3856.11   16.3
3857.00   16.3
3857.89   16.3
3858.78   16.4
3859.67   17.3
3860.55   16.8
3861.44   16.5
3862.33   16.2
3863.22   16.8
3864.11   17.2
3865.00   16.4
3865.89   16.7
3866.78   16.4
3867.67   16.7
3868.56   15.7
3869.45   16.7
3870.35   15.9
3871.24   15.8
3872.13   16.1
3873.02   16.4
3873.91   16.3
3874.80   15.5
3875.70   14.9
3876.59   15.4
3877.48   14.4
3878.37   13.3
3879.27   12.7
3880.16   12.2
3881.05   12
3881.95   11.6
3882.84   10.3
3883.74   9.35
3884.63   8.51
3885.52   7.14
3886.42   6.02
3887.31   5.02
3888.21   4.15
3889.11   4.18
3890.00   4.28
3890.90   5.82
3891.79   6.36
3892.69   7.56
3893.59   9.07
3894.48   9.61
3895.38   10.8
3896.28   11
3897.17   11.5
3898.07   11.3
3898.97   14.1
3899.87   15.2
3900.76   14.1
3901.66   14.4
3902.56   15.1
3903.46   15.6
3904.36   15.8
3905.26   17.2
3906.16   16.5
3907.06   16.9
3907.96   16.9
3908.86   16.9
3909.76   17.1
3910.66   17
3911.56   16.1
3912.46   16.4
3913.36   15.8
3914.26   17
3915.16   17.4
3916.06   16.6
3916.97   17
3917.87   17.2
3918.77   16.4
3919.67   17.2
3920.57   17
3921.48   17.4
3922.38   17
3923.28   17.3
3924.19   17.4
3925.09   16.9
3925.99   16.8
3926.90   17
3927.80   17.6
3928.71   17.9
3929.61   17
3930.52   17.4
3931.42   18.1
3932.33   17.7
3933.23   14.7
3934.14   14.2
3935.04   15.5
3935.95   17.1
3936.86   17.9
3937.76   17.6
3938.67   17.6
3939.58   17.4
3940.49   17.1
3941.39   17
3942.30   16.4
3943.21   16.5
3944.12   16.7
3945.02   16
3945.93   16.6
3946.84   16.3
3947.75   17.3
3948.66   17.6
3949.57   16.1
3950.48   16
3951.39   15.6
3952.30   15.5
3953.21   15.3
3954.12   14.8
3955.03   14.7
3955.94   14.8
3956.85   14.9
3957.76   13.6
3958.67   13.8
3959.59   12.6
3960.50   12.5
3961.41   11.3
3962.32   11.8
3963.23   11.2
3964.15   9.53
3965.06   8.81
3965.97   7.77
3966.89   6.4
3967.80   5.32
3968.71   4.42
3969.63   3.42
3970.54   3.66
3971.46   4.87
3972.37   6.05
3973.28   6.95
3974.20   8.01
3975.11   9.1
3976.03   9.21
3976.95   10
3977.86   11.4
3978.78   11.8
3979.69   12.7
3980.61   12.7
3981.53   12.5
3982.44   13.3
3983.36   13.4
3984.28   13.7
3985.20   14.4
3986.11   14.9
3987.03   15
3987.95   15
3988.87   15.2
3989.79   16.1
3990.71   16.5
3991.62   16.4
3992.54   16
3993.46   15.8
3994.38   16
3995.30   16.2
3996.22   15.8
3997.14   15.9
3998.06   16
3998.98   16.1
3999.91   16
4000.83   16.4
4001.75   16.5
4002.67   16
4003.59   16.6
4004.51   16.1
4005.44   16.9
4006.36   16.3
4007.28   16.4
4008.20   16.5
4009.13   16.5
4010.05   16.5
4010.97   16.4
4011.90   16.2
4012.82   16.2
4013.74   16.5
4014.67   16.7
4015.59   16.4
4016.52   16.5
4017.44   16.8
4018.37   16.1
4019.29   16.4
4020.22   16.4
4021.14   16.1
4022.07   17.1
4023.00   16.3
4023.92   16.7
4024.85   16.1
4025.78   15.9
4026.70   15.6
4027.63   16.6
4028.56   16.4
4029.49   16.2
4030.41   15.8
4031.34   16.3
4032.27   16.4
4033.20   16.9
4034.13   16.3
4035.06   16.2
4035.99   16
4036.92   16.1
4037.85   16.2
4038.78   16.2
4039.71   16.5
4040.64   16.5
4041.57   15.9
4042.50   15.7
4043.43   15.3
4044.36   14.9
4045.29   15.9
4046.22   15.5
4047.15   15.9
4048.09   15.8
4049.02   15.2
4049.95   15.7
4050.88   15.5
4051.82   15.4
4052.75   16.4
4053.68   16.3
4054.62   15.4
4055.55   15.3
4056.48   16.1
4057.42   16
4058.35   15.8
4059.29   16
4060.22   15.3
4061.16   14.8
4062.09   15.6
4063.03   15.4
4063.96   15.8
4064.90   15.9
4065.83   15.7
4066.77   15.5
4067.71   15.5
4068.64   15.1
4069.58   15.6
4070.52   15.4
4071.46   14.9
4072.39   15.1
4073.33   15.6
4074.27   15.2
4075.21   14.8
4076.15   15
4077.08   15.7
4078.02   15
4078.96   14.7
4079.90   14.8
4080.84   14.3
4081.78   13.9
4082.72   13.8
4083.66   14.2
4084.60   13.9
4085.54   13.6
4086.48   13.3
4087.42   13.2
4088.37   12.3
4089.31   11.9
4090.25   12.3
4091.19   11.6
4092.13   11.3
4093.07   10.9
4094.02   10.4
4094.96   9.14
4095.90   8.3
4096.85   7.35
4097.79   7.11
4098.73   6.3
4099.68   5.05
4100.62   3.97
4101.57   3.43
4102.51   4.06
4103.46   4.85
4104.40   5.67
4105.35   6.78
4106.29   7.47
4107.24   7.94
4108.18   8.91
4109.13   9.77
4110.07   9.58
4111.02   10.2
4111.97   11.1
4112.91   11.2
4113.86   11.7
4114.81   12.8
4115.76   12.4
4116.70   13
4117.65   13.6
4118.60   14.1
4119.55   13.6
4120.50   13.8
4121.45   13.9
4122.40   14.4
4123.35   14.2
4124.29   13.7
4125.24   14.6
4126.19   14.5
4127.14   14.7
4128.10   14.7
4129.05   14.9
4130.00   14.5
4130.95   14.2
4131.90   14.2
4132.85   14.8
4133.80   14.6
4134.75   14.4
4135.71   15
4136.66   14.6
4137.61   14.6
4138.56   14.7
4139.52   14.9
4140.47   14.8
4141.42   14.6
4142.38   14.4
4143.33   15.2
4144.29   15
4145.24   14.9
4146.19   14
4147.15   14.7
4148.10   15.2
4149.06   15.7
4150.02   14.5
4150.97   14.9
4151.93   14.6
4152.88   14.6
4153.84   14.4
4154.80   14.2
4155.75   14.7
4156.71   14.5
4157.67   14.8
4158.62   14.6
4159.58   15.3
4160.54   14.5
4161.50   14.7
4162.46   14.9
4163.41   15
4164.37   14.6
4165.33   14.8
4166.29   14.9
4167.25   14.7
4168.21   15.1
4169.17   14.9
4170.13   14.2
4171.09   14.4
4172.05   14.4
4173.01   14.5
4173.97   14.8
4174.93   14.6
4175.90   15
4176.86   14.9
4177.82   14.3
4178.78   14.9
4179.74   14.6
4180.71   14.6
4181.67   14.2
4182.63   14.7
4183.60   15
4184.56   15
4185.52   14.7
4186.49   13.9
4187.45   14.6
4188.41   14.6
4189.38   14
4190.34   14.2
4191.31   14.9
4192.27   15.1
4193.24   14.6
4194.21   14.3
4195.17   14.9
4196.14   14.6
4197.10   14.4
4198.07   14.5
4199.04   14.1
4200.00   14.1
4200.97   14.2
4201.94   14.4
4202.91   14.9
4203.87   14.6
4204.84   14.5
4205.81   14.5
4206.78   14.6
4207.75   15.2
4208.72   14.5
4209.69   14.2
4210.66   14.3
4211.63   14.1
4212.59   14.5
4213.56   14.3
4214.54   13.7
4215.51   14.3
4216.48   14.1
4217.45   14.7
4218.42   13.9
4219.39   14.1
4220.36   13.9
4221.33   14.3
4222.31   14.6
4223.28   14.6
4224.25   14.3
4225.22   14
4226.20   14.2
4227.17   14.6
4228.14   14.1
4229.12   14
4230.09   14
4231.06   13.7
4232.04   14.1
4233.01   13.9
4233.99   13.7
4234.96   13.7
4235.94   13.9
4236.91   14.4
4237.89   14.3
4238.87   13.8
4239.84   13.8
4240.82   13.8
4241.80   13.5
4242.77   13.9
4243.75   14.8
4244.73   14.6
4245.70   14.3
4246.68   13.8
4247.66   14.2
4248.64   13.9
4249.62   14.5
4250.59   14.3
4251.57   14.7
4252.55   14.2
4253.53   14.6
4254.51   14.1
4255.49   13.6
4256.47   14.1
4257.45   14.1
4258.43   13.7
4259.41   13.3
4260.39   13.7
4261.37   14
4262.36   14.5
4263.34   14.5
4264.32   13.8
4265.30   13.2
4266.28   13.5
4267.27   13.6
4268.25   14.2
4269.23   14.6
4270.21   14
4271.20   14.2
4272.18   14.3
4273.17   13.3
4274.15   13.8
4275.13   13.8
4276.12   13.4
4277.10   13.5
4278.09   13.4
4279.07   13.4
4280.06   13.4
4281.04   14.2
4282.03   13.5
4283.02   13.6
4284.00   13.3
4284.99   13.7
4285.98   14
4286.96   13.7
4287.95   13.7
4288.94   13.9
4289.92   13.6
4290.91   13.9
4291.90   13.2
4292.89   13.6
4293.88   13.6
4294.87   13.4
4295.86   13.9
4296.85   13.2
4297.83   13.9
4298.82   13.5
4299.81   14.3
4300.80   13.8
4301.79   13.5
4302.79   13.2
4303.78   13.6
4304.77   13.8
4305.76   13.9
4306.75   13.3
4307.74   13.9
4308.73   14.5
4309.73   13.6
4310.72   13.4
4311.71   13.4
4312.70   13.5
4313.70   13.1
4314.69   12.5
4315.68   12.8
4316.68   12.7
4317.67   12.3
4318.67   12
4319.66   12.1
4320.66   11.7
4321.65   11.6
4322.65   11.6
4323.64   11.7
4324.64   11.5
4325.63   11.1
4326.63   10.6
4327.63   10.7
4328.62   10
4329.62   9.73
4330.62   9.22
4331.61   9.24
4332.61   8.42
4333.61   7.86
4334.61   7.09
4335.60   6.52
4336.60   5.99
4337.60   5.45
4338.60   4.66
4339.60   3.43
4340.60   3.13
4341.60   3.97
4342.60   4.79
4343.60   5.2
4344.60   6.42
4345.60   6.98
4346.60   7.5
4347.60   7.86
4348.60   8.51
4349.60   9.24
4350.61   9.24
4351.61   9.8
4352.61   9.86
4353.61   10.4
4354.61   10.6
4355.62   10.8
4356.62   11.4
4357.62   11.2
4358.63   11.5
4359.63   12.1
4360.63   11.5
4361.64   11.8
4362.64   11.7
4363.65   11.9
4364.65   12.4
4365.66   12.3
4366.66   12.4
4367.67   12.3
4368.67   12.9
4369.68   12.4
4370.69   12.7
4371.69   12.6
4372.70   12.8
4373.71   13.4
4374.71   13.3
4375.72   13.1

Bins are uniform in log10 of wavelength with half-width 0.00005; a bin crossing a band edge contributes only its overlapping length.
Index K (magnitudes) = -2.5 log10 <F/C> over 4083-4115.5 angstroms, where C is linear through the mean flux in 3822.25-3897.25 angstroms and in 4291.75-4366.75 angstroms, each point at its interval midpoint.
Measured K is 0.21 mag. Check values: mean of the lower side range 12.2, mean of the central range 9.5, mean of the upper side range 10.8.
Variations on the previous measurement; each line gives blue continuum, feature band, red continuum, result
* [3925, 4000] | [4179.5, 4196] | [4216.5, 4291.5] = -0.048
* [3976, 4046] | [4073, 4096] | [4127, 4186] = 0.149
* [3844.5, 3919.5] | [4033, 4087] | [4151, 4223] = -0.078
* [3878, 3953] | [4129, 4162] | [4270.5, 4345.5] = -0.148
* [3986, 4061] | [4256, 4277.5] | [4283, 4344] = -0.146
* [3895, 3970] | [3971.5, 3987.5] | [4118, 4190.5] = 0.302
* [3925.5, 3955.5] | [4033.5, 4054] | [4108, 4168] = -0.044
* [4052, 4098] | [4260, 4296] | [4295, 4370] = -0.201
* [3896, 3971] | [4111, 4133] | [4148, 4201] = 0.086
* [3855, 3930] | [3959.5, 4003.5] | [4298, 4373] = 0.122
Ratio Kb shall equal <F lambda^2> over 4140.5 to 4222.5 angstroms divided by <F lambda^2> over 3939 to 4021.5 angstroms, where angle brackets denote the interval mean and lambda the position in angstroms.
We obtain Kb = 1.15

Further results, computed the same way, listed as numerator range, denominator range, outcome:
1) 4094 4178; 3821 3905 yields 1.18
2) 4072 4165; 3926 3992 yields 1.02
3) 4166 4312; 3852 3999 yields 1.17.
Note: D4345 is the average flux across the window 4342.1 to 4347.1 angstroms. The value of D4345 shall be 6.18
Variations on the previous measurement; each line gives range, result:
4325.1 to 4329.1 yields 10.6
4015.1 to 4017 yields 16.5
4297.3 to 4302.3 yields 13.8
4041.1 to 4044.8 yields 15.5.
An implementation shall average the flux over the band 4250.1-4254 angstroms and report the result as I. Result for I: 14.5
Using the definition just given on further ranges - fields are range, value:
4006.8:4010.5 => 16.5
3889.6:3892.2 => 5.5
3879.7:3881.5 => 12.1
